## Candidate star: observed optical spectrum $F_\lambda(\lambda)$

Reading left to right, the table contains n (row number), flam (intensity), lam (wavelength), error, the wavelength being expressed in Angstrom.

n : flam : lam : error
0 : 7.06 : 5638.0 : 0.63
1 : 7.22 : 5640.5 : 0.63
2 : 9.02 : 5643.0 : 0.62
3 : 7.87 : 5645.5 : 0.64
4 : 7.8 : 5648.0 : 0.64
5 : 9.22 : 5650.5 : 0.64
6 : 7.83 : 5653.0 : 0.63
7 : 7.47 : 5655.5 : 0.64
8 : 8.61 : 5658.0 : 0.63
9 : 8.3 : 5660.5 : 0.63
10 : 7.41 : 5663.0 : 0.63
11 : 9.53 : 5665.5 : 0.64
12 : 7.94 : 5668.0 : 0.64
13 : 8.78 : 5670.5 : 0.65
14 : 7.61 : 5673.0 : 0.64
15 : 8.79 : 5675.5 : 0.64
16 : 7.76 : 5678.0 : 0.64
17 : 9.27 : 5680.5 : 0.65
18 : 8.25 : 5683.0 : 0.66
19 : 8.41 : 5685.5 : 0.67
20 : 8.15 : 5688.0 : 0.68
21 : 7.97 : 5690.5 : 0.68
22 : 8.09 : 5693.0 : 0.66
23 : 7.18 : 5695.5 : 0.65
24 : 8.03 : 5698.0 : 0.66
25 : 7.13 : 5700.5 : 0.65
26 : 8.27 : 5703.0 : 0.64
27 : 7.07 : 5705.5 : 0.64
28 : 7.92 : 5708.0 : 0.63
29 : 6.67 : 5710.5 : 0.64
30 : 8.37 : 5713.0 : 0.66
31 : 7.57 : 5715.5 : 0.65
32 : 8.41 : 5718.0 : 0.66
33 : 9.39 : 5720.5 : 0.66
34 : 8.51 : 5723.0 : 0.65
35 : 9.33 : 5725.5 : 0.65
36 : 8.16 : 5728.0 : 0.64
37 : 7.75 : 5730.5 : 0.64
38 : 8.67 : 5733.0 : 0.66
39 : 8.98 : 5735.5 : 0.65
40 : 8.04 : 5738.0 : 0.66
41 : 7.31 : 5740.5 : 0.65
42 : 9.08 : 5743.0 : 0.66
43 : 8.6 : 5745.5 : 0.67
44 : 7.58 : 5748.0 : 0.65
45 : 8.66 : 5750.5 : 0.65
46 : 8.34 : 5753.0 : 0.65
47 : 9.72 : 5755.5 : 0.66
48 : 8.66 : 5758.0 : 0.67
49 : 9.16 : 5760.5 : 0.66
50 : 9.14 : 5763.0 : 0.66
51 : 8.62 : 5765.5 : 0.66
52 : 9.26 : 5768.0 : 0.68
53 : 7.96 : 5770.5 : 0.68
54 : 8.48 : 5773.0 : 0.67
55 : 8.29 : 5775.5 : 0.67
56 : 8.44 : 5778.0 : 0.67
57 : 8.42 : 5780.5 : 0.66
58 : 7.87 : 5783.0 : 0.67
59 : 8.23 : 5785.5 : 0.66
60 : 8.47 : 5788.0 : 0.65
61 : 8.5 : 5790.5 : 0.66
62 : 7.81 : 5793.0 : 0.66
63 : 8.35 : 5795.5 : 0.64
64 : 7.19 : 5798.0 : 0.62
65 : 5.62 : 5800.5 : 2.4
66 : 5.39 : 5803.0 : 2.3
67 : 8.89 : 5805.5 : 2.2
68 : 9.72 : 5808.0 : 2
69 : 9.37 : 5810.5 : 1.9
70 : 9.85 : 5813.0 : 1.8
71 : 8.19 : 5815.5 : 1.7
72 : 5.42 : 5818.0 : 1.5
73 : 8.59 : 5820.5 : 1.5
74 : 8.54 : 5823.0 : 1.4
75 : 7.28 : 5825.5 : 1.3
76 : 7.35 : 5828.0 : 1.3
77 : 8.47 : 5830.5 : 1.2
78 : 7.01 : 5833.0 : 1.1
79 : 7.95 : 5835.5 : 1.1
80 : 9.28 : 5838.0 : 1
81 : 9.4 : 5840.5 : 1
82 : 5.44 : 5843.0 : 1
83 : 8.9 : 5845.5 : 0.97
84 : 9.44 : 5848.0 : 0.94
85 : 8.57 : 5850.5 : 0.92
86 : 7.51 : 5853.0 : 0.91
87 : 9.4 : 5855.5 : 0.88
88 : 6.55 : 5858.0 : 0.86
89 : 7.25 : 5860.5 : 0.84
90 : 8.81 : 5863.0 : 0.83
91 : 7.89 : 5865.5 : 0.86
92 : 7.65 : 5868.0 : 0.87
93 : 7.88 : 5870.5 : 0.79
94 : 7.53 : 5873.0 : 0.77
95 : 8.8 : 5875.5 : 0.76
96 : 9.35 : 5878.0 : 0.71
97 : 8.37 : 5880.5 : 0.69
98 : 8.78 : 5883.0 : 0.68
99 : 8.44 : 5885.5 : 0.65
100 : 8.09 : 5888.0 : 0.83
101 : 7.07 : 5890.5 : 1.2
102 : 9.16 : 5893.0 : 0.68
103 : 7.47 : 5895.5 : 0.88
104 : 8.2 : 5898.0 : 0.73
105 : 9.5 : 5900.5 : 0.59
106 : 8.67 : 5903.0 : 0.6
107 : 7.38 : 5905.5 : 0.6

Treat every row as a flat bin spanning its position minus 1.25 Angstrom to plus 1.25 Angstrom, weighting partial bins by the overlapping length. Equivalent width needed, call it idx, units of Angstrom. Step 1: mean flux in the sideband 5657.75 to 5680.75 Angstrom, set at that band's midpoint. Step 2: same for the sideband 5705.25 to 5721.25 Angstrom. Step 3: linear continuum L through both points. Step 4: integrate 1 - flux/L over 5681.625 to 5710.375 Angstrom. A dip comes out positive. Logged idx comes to 1.0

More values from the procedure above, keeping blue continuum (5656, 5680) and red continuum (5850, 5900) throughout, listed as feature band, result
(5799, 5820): 1.0 Angstrom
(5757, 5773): -1.1 Angstrom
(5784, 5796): -0.1 Angstrom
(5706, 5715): 0.7 Angstrom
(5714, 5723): -0.2 Angstrom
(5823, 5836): 0.8 Angstrom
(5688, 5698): 0.6 Angstrom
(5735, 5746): -0.1 Angstrom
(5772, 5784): -0.1 Angstrom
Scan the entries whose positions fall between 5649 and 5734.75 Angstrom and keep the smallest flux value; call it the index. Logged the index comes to 6.67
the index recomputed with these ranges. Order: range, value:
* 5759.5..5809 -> 5.39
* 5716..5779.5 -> 7.31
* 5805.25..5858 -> 5.42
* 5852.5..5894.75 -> 6.55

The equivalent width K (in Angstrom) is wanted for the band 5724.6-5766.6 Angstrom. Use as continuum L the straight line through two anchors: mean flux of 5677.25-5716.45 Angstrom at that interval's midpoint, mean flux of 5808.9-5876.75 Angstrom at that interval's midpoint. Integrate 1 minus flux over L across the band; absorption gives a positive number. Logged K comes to -3.2 Angstrom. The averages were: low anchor 7.89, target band 8.57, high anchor 8.09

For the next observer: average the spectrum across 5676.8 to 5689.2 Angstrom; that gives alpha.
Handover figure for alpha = 8.37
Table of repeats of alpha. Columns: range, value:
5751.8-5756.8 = 9.03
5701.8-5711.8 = 7.48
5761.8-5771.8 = 8.74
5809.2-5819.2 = 8.23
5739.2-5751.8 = 8.25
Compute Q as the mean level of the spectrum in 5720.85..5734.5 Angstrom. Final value 8.55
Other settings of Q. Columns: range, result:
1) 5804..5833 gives 8.25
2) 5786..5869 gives 8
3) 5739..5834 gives 8.21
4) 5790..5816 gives 8.06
